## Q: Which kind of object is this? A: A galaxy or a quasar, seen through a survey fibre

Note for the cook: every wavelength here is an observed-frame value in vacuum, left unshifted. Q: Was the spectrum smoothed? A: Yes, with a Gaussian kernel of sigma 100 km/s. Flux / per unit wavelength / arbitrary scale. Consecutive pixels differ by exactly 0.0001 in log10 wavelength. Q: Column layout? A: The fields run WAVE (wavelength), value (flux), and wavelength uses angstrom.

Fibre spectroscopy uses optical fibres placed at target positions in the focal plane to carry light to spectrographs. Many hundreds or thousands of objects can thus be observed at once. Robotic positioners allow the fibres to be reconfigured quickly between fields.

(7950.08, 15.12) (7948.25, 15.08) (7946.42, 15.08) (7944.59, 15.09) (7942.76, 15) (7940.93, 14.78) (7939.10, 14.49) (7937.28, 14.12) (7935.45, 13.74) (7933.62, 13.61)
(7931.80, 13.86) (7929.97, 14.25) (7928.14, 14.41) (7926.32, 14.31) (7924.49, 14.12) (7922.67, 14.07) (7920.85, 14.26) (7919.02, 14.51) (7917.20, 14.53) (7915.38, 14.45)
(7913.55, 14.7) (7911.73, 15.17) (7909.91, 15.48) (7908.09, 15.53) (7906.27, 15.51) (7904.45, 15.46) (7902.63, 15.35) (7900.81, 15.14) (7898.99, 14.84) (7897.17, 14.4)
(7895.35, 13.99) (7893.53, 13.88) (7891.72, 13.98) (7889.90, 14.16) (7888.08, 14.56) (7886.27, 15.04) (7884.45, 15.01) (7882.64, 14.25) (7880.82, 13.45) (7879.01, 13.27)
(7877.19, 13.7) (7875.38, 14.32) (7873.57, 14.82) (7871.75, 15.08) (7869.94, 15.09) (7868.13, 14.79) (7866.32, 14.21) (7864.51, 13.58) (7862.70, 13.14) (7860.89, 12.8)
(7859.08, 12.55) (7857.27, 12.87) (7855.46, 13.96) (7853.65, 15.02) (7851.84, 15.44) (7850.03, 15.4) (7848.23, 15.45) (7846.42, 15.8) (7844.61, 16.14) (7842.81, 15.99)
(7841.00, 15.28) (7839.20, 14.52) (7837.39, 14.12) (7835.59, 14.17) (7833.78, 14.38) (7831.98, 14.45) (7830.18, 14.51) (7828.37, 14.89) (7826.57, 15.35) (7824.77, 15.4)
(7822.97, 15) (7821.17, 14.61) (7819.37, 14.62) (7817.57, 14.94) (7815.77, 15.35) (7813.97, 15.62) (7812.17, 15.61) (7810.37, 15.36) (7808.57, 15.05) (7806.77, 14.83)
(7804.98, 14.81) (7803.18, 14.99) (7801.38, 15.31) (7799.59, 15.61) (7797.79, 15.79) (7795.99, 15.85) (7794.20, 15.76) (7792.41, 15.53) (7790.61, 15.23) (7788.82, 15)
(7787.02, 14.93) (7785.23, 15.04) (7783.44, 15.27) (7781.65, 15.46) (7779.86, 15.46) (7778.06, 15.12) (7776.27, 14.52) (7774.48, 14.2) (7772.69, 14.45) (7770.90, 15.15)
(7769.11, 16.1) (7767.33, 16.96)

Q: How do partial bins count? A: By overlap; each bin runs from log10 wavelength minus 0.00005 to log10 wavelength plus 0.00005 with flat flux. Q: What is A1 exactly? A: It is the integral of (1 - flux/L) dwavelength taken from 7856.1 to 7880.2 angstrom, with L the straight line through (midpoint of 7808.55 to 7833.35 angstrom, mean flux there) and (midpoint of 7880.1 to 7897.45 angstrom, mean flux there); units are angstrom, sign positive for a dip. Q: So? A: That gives 1.1 angstrom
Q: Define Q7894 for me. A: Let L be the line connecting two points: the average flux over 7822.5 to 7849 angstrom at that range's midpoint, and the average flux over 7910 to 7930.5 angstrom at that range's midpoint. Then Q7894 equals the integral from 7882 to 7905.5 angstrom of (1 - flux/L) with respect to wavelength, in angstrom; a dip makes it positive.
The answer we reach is 0.0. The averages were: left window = 15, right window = 14.5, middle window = 14.6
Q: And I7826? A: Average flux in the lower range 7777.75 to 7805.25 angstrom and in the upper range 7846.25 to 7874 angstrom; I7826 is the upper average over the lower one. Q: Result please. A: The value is 0.93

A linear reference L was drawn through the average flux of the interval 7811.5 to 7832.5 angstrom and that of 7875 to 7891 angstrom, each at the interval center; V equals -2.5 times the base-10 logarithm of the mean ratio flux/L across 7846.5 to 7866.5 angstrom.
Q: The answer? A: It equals 0.03 mag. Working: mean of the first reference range 15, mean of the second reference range 14.2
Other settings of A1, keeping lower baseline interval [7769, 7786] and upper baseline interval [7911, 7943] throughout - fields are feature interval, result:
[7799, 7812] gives -0.22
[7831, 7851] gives -0.45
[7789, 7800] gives -0.47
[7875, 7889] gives 0.34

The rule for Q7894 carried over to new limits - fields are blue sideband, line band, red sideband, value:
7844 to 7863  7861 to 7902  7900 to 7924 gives 1.06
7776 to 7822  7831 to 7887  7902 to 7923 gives 2.31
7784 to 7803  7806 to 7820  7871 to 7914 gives 0.05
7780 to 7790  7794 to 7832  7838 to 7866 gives -0.70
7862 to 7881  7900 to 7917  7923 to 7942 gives -1.20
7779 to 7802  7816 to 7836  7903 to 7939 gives 0.51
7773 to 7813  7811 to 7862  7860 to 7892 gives -0.41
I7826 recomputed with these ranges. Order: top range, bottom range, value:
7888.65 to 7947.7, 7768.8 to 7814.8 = 0.96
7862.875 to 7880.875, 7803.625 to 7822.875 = 0.94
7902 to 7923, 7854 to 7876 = 1.07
